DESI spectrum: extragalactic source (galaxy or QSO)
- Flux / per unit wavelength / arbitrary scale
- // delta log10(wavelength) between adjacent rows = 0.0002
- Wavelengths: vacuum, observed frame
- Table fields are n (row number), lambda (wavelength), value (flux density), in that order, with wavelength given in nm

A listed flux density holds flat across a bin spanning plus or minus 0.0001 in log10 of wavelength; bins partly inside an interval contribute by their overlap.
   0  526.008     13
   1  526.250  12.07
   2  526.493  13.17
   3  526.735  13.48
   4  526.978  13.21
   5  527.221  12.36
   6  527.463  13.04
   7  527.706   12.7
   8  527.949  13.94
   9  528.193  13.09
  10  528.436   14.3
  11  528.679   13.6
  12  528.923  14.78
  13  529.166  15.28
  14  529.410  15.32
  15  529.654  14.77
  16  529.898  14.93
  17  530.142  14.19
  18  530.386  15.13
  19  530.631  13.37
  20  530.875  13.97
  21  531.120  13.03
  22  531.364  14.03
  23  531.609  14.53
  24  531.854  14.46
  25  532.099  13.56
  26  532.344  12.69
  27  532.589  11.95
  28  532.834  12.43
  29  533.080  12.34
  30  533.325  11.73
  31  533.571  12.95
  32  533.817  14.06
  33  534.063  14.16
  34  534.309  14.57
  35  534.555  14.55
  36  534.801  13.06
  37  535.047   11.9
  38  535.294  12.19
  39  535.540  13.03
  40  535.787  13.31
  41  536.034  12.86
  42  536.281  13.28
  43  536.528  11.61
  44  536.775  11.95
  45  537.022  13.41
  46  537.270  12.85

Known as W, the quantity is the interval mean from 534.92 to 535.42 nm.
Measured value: 12.1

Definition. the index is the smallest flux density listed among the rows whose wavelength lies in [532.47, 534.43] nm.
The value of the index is 11.73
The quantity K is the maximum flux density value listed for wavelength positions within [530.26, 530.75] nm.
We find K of 15.13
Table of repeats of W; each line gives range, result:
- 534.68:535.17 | 12.5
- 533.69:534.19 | 14.1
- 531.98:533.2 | 12.6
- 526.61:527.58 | 13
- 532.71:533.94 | 12.7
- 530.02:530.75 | 14.2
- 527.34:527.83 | 12.9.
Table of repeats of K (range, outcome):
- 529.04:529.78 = 15.32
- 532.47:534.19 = 14.16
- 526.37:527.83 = 13.48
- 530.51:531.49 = 14.03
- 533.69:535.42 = 14.57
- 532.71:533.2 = 12.43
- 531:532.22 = 14.53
